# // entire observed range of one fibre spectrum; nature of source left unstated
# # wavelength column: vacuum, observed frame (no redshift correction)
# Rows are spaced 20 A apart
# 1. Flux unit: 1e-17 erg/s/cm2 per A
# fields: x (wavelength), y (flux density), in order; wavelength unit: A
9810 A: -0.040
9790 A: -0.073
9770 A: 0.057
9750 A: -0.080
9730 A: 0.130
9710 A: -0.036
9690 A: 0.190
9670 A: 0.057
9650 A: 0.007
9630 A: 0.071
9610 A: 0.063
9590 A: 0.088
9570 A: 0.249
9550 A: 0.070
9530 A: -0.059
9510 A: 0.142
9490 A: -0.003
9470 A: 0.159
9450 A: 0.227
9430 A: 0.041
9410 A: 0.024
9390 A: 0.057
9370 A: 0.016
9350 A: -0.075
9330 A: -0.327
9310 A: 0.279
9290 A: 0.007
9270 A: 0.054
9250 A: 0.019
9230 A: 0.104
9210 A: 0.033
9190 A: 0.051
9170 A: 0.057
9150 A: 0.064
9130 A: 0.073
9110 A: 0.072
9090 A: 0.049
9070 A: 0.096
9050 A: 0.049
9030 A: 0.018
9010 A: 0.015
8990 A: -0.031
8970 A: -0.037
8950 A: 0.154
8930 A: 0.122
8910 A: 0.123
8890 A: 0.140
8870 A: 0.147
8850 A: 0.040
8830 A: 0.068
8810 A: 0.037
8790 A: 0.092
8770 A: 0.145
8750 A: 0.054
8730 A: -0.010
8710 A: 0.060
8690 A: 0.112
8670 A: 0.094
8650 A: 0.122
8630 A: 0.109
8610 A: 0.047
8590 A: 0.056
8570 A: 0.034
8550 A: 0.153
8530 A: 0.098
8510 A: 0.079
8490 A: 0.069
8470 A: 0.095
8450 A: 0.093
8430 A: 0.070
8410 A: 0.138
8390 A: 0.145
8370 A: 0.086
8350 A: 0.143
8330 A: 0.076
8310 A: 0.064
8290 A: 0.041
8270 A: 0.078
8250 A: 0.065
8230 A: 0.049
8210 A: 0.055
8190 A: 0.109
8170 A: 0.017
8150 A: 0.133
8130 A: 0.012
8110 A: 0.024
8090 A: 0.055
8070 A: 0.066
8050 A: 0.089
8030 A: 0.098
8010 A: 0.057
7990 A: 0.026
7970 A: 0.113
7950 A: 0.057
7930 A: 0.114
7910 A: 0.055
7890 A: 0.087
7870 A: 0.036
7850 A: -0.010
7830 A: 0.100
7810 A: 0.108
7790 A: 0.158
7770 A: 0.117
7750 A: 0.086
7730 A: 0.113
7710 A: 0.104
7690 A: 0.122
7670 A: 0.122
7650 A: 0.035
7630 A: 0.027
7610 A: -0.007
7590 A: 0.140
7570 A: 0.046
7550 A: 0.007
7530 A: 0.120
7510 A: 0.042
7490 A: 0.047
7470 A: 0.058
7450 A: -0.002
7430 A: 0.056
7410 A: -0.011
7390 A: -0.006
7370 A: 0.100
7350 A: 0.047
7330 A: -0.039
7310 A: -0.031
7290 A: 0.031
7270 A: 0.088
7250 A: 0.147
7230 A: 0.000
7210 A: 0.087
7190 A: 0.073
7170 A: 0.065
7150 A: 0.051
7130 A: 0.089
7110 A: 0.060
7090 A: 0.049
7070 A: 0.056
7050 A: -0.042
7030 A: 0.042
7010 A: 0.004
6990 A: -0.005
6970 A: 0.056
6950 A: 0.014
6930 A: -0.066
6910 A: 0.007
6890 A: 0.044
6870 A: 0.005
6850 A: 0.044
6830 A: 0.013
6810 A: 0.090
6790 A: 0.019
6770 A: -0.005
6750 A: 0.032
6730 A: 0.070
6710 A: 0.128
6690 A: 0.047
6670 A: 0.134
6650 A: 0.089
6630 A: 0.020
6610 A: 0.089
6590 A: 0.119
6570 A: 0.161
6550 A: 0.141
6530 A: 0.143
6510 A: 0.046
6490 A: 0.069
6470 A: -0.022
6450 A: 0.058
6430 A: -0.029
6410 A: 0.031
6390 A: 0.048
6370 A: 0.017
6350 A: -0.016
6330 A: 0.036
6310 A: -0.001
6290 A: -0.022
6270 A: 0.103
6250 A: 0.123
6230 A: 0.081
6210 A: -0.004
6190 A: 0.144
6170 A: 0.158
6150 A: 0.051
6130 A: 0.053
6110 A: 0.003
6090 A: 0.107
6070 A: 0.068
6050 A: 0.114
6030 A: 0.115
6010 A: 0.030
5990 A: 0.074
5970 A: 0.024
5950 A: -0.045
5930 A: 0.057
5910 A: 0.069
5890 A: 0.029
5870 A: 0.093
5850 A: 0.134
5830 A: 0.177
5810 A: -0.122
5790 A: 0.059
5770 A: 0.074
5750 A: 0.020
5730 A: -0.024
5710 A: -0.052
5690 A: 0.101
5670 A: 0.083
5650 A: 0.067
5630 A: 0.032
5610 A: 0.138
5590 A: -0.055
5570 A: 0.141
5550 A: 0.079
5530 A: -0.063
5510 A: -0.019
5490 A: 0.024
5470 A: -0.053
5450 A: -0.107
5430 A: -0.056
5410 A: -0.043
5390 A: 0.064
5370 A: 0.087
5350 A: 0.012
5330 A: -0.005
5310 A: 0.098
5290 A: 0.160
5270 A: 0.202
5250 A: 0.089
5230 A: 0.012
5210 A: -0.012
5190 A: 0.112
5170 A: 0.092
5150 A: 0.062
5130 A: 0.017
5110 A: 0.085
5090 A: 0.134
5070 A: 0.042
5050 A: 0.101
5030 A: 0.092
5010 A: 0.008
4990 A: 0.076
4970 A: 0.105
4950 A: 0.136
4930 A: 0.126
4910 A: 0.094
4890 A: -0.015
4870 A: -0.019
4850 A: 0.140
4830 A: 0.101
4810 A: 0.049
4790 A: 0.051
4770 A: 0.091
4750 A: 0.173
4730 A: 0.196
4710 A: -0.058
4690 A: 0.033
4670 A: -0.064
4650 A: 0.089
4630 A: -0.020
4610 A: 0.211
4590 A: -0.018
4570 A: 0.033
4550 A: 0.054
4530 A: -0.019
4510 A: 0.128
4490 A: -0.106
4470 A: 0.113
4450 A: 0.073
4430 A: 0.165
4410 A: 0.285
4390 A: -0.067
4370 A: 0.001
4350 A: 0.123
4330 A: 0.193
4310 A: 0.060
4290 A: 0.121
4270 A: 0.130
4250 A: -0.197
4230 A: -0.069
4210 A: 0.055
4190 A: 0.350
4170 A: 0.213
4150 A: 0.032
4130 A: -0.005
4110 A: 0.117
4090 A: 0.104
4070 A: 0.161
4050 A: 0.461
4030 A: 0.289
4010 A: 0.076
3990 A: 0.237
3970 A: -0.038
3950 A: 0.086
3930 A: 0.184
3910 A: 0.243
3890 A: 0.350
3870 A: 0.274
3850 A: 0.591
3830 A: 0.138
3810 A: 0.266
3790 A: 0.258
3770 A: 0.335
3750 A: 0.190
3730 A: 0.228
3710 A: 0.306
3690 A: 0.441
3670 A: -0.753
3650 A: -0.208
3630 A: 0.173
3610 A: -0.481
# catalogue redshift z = 1.06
